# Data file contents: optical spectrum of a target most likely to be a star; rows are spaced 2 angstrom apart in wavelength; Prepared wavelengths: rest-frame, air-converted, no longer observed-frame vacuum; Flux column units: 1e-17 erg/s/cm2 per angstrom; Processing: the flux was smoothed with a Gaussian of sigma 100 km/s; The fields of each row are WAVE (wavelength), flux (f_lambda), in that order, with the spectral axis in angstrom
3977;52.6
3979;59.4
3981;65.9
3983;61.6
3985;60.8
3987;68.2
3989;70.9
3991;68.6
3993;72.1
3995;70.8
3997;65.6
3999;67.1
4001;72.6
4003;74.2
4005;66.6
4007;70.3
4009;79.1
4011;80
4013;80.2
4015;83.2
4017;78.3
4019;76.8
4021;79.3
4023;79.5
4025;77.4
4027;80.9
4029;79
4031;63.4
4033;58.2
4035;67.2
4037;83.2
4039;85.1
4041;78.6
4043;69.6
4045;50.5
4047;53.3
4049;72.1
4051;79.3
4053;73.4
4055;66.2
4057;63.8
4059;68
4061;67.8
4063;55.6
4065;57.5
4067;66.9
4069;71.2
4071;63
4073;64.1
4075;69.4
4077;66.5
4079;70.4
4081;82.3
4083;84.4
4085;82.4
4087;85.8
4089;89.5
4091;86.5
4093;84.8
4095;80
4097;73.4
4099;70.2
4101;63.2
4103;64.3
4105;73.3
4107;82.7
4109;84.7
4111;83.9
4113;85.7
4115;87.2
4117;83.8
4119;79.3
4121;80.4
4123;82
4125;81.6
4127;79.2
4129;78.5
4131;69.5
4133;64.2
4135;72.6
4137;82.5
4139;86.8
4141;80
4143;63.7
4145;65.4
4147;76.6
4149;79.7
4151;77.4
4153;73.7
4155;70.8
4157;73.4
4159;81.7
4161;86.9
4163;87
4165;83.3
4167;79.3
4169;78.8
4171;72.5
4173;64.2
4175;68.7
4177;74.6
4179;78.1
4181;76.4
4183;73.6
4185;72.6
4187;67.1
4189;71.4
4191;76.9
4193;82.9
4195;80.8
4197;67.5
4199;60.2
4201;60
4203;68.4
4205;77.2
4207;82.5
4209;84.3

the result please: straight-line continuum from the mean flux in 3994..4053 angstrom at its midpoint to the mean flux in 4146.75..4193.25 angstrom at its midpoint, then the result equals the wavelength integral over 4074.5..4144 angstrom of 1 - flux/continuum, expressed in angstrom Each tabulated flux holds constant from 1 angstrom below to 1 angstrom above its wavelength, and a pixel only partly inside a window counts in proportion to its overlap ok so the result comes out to -3.1 angstrom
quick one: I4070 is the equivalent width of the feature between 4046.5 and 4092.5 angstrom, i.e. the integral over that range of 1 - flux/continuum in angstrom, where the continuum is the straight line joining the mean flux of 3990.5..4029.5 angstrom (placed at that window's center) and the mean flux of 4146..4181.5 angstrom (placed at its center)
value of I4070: 2.5 angstrom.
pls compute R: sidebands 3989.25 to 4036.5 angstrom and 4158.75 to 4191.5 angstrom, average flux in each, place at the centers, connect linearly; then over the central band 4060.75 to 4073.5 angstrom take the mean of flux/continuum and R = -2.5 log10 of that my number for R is 0.17 mag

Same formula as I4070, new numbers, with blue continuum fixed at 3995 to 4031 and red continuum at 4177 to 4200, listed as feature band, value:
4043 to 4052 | 1.3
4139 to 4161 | -0.4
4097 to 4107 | 0.6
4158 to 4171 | -1.5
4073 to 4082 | 0.4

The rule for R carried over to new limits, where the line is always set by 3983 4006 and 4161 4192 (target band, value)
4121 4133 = -0.053 mag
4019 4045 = -0.065 mag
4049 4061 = 0.011 mag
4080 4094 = -0.181 mag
